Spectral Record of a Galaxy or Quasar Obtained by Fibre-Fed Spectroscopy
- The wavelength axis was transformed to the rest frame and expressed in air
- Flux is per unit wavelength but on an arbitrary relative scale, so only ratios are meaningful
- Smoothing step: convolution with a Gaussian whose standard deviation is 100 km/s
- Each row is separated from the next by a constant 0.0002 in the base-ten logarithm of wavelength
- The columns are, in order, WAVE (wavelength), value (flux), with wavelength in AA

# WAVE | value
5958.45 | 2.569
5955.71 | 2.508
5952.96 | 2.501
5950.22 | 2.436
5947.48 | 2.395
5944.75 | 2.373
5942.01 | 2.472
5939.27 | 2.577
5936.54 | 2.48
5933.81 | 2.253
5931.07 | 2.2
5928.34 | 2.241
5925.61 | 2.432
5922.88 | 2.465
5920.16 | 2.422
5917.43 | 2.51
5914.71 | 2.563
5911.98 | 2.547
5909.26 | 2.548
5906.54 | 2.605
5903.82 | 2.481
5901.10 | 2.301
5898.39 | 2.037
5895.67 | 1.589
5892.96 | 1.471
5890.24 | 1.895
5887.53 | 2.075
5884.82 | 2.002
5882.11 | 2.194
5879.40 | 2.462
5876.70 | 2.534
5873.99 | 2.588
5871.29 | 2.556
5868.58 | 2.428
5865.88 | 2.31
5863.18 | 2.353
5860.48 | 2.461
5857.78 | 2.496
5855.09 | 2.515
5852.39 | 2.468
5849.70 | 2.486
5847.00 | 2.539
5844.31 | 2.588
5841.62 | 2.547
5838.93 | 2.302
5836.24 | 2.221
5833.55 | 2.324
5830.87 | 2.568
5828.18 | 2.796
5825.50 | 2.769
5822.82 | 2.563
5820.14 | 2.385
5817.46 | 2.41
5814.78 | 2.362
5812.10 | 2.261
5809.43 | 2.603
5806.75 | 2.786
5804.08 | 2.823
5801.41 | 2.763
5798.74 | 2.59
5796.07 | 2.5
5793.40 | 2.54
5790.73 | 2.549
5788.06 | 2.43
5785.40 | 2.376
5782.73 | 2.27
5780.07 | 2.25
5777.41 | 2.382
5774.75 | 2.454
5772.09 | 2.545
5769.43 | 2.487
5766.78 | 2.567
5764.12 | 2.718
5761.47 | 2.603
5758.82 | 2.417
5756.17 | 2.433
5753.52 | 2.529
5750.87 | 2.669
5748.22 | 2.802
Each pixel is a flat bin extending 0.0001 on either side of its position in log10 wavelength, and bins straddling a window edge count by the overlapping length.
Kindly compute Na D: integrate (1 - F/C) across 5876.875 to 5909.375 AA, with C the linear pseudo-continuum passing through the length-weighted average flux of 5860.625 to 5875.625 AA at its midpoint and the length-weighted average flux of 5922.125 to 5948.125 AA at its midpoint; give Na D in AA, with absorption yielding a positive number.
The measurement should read 3.9 AA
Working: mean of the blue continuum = 2.45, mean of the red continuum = 2.39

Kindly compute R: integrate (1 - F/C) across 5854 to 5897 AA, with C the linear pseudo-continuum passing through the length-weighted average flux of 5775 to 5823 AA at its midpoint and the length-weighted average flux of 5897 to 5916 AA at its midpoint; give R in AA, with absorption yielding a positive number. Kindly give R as 3.7 AA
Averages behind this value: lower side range 2.49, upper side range 2.44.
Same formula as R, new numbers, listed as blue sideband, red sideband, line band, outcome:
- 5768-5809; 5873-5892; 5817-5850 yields -1.72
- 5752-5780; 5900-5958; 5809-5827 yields 0.07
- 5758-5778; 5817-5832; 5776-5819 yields 1.17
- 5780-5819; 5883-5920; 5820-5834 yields -0.99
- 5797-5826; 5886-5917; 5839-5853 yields -0.47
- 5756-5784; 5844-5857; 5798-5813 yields -0.98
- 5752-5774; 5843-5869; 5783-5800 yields 0.22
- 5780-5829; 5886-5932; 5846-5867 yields -0.50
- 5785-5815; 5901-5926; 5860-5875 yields 0.47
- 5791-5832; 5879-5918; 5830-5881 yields -1.47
